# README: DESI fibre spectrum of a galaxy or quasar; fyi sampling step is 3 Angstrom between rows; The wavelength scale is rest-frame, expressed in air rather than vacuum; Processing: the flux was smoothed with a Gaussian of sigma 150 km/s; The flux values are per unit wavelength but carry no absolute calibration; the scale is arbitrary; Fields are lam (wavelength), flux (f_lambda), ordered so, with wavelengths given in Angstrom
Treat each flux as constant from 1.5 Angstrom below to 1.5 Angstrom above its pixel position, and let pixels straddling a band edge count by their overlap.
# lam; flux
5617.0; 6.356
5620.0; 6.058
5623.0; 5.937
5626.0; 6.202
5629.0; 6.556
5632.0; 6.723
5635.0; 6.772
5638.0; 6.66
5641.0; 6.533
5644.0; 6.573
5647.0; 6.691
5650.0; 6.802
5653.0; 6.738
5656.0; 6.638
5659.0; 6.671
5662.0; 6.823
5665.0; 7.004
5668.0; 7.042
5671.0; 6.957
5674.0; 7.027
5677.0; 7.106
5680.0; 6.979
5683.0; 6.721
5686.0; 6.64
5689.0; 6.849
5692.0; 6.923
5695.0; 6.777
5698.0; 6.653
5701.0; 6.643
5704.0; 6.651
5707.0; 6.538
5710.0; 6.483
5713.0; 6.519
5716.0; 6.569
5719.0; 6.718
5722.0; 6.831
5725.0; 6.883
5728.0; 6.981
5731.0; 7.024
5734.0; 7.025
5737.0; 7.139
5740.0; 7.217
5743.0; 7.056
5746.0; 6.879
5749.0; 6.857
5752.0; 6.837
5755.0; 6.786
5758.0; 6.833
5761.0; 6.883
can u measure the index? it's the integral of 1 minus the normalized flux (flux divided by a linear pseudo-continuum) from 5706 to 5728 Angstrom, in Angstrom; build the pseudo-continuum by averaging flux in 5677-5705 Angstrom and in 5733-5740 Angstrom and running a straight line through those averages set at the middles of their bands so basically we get 0.9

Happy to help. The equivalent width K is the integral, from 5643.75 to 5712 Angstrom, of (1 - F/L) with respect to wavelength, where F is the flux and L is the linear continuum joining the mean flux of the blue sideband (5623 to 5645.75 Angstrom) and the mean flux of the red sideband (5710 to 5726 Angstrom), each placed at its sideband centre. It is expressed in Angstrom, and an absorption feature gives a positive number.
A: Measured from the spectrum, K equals -1.8 Angstrom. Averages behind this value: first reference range 6.53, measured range 6.78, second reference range 6.68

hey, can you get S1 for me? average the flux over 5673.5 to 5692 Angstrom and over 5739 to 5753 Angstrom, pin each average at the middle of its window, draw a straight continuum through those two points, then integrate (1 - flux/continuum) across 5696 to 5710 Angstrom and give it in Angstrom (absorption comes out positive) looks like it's 0.60 Angstrom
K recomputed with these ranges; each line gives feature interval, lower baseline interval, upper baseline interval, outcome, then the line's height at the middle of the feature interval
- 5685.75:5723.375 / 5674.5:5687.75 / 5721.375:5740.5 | 1.4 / 6.94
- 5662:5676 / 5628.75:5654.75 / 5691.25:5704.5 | -0.6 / 6.7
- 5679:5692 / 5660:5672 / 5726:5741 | 0.3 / 6.98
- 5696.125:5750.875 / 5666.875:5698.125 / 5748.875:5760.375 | 0.3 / 6.85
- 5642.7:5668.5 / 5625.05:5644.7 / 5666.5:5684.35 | 0.1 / 6.78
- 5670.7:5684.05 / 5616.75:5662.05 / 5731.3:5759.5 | -0.5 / 6.69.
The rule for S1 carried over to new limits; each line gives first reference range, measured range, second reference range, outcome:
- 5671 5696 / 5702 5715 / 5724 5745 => 0.8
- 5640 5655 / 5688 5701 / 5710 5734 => -0.1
